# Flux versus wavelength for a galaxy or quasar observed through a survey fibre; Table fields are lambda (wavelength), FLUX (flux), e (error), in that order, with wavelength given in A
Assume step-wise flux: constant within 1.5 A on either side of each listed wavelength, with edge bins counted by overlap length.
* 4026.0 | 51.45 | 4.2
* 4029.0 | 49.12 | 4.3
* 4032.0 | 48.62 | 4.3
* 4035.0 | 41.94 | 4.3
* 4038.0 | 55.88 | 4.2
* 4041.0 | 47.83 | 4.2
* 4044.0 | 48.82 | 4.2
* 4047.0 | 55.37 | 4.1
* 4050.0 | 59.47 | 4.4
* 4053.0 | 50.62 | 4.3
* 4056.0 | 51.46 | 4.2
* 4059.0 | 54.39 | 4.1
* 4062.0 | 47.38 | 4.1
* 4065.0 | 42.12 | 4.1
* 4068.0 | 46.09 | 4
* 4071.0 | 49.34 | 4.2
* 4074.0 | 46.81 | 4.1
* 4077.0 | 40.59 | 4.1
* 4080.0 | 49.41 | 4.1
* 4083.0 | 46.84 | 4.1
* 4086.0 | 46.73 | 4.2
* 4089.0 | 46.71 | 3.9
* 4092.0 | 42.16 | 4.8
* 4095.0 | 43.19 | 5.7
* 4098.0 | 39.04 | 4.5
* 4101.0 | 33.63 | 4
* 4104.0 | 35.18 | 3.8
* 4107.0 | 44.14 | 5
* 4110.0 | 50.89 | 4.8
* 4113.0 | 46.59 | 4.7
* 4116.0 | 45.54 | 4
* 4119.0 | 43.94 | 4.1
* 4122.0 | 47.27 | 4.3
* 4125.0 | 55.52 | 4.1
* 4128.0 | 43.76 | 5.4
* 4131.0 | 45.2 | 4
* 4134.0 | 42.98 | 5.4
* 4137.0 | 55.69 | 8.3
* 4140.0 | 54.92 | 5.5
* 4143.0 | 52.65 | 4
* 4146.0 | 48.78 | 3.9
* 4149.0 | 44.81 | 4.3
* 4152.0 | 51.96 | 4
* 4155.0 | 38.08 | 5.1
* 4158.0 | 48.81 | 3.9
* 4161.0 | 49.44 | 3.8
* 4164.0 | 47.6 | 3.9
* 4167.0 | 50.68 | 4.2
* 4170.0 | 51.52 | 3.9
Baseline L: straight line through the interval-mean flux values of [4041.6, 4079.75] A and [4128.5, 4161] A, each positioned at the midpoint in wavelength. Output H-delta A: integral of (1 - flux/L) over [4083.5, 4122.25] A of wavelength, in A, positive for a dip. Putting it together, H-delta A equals 4.3 A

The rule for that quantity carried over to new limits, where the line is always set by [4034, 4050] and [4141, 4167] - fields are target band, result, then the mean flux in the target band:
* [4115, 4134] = 0.9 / 46.6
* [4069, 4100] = 3.1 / 44.9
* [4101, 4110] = 1.6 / 40.5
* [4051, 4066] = 0.3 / 49.8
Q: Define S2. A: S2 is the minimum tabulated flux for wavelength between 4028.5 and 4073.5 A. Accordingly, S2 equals 41.94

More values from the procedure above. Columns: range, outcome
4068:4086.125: 40.59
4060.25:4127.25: 33.63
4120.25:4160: 38.08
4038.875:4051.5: 47.83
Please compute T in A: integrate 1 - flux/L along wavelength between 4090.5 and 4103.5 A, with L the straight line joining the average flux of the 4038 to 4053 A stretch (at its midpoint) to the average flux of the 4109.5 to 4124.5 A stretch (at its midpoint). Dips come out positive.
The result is 2.6 A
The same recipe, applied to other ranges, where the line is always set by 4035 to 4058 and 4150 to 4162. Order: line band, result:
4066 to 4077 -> 1.0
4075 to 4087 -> 1.1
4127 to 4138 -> 0.3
